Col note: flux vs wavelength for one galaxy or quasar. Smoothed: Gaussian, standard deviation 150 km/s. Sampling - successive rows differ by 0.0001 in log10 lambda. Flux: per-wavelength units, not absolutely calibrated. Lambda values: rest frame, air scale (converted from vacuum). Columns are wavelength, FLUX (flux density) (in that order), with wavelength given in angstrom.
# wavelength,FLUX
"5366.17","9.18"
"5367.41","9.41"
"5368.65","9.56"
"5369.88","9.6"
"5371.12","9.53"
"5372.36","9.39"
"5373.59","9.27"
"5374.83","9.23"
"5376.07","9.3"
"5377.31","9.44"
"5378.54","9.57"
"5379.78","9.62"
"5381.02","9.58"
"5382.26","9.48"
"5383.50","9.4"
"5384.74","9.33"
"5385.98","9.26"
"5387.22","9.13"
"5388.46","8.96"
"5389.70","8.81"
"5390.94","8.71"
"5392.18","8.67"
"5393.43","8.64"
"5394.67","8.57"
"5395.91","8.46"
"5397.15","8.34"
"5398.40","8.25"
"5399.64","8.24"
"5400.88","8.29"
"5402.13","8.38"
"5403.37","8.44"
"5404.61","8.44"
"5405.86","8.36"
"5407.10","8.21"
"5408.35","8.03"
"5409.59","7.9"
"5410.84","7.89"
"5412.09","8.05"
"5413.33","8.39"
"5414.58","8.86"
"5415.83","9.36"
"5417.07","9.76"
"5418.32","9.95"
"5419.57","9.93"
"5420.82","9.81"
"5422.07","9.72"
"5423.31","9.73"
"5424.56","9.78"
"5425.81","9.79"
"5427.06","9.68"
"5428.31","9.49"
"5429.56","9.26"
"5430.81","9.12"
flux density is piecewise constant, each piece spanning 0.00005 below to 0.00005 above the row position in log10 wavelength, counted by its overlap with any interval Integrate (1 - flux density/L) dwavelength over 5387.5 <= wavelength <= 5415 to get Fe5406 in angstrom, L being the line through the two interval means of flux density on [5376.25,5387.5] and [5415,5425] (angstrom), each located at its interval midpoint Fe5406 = 3.37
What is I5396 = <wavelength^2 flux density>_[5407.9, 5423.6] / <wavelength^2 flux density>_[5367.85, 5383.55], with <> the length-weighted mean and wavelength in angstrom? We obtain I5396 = 1.0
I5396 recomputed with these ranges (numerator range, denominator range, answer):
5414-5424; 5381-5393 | 1.07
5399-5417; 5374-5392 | 0.91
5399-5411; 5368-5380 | 0.88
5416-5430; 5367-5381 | 1.05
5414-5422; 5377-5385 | 1.03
